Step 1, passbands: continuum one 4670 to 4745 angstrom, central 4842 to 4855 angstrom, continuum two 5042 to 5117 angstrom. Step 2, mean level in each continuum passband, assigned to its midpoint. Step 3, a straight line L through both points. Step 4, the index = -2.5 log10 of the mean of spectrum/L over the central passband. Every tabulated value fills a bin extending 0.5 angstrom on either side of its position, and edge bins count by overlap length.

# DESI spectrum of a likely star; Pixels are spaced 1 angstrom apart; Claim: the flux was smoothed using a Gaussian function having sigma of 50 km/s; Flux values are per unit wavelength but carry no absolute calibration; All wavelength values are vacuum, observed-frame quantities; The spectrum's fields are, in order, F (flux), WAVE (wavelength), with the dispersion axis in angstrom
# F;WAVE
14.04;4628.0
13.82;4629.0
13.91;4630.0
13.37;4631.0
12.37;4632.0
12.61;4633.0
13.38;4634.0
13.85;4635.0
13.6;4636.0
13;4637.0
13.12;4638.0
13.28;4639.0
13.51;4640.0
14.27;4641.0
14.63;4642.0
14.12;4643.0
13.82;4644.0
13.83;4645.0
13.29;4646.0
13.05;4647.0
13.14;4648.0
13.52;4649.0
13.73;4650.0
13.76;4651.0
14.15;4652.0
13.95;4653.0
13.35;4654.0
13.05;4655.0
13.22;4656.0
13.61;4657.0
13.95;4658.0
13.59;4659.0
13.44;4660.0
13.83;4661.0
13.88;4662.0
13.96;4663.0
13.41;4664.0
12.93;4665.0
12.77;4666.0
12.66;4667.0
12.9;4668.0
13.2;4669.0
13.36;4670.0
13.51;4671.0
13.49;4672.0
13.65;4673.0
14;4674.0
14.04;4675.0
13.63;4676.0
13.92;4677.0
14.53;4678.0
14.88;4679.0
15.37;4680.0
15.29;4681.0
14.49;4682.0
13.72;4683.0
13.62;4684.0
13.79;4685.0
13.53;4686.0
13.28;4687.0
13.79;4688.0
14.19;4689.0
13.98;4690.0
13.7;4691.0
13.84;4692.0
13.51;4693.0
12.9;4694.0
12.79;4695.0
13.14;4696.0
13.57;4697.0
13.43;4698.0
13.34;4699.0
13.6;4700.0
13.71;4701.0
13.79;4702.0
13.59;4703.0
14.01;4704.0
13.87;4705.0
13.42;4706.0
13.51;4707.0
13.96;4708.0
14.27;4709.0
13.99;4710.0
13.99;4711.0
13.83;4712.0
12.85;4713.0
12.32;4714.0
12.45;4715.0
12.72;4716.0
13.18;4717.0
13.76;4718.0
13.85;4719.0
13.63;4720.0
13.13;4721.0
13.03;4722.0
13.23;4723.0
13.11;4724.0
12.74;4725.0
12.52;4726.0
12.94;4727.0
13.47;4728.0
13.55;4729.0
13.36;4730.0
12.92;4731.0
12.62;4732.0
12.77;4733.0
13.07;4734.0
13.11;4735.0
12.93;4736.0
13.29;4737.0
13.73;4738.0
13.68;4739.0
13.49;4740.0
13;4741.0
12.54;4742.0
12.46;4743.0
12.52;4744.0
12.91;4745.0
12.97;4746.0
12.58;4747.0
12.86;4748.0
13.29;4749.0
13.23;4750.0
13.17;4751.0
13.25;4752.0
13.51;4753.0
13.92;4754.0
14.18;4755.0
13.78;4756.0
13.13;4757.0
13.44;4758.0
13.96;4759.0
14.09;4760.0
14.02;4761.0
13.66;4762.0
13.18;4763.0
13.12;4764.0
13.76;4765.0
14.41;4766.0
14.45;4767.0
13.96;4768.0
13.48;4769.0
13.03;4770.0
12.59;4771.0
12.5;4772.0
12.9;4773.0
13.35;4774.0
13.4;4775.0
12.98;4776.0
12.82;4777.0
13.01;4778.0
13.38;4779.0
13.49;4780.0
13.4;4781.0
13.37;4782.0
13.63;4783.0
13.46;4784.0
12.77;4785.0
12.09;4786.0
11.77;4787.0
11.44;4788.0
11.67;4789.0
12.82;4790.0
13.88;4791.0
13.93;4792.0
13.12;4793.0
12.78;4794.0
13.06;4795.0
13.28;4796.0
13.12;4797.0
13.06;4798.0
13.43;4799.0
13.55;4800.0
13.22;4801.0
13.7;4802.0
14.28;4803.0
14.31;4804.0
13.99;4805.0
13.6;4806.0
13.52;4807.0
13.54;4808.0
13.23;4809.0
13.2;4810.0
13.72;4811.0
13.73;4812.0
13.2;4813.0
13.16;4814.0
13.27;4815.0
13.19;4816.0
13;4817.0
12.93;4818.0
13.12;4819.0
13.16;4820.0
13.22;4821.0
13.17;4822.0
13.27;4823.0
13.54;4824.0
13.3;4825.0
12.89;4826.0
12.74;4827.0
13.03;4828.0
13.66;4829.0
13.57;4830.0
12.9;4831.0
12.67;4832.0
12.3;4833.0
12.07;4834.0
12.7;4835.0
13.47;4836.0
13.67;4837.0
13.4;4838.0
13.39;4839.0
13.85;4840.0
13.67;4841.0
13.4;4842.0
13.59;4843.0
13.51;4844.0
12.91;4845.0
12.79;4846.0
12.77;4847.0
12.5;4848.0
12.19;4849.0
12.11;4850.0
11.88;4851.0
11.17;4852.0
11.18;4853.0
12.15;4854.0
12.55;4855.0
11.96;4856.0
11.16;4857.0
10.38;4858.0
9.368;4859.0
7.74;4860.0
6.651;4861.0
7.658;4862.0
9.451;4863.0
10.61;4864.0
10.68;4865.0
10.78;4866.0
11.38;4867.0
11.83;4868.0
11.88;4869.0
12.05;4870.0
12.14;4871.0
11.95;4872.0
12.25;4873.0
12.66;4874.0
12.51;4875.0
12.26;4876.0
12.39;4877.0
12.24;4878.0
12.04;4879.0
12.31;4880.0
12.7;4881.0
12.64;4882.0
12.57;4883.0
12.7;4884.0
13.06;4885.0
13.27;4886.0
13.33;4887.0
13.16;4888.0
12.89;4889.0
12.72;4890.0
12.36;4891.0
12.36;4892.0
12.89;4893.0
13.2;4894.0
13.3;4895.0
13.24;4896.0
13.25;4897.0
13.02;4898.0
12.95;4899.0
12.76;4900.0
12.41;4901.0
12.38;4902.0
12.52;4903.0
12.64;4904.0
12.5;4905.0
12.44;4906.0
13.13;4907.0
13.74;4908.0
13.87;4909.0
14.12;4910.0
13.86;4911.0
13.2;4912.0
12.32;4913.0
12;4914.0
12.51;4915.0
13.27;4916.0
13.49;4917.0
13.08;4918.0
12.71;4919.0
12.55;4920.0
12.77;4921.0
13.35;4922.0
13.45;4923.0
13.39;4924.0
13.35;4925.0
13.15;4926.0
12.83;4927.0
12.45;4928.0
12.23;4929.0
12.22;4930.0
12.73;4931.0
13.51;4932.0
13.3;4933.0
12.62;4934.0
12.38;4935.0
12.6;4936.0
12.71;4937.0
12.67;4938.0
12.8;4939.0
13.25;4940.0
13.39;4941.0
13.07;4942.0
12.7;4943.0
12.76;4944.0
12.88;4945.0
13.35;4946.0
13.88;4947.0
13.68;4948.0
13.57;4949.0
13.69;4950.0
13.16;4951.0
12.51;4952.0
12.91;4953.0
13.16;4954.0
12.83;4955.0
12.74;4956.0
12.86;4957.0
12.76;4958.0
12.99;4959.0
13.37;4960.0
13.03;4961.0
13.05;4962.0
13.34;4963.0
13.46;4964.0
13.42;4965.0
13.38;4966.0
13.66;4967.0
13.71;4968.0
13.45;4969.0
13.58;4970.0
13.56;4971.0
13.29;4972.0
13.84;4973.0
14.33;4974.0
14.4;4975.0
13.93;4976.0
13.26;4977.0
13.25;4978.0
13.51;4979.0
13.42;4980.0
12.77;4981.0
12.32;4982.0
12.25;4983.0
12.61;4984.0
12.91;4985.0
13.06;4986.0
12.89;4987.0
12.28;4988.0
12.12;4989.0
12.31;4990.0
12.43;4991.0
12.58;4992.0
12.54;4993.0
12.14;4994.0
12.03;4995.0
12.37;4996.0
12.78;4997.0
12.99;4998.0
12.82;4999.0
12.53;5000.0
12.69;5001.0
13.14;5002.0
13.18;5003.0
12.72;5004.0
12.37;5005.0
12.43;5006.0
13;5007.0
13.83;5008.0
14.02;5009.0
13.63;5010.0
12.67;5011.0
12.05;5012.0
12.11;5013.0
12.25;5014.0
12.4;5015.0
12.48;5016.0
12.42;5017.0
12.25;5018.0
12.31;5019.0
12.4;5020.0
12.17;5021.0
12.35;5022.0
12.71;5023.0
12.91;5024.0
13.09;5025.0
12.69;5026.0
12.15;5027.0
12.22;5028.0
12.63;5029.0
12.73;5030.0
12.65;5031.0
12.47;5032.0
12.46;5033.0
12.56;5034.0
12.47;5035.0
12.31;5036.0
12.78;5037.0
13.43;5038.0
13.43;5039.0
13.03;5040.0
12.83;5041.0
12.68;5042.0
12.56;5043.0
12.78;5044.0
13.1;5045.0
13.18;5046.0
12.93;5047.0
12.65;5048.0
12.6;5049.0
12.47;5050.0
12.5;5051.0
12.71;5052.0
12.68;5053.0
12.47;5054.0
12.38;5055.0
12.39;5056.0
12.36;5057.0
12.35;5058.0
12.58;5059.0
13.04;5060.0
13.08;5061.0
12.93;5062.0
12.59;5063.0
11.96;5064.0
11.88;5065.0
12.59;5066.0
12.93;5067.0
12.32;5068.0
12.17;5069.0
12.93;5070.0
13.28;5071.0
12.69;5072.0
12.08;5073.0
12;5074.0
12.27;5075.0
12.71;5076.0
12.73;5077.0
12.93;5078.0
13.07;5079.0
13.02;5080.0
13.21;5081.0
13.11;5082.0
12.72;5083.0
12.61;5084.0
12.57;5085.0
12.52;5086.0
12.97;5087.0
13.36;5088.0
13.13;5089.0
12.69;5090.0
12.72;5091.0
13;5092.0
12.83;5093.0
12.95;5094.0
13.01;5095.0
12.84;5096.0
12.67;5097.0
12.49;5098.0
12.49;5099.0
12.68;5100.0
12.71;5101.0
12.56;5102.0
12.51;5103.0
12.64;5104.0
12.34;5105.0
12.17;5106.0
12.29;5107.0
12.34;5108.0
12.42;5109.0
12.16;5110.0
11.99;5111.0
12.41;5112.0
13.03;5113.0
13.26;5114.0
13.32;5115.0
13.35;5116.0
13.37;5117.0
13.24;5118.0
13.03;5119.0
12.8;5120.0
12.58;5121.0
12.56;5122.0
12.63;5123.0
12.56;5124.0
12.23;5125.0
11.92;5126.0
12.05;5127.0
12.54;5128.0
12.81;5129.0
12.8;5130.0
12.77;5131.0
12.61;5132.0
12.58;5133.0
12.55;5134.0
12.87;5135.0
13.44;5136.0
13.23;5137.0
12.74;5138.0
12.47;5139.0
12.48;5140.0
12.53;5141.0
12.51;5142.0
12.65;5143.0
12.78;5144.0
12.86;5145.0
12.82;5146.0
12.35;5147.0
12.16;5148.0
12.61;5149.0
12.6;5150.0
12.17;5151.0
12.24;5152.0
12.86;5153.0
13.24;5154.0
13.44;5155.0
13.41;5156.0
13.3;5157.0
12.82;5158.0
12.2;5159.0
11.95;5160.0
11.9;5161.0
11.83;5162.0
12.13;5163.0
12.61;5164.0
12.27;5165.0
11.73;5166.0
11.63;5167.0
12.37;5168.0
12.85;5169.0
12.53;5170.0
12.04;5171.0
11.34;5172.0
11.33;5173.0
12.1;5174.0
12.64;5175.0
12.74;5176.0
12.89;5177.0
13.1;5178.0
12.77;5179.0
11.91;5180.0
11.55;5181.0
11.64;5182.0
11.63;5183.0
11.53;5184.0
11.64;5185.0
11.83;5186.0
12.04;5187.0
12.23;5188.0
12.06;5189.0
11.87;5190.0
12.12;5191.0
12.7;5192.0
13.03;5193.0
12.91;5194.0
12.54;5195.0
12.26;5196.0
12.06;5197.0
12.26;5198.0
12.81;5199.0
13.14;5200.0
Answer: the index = 0.06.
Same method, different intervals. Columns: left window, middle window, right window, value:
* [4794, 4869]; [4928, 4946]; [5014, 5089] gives -0.02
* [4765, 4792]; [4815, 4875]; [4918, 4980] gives 0.08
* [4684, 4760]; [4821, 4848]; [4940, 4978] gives 0.01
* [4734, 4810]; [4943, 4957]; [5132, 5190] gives -0.02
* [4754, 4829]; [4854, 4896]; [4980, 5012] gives 0.11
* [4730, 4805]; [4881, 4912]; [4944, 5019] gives 0.01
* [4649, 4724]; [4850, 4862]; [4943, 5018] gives 0.25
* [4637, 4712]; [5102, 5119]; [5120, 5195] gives -0.01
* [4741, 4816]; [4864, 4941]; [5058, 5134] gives 0.03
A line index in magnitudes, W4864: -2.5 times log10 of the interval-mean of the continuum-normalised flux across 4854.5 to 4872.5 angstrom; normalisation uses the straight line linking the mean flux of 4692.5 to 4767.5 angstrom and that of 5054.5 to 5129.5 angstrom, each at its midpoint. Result 0.23 mag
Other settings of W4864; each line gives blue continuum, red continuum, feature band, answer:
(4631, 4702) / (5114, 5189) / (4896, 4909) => 0.02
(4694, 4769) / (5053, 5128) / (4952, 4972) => -0.02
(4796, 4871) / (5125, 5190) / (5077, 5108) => -0.03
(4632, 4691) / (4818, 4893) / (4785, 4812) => -0.04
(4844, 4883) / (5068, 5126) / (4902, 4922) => -0.11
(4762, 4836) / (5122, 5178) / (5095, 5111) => 0.01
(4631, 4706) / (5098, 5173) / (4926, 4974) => -0.01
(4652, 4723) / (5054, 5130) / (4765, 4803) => 0.02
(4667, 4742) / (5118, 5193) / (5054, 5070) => 0.01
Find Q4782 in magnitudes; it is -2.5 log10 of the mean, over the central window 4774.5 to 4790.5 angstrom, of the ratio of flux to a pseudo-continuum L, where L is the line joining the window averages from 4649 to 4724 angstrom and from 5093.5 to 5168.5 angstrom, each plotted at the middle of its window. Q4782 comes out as 0.05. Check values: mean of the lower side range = 13.6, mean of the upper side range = 12.6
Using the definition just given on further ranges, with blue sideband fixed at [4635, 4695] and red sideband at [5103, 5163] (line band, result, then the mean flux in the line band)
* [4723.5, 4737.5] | 0.04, 13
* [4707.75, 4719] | 0.01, 13.4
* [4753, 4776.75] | -0.01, 13.5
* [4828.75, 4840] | 0.02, 13.1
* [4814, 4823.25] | 0.02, 13.1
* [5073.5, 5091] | 0.00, 12.8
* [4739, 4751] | 0.05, 12.9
